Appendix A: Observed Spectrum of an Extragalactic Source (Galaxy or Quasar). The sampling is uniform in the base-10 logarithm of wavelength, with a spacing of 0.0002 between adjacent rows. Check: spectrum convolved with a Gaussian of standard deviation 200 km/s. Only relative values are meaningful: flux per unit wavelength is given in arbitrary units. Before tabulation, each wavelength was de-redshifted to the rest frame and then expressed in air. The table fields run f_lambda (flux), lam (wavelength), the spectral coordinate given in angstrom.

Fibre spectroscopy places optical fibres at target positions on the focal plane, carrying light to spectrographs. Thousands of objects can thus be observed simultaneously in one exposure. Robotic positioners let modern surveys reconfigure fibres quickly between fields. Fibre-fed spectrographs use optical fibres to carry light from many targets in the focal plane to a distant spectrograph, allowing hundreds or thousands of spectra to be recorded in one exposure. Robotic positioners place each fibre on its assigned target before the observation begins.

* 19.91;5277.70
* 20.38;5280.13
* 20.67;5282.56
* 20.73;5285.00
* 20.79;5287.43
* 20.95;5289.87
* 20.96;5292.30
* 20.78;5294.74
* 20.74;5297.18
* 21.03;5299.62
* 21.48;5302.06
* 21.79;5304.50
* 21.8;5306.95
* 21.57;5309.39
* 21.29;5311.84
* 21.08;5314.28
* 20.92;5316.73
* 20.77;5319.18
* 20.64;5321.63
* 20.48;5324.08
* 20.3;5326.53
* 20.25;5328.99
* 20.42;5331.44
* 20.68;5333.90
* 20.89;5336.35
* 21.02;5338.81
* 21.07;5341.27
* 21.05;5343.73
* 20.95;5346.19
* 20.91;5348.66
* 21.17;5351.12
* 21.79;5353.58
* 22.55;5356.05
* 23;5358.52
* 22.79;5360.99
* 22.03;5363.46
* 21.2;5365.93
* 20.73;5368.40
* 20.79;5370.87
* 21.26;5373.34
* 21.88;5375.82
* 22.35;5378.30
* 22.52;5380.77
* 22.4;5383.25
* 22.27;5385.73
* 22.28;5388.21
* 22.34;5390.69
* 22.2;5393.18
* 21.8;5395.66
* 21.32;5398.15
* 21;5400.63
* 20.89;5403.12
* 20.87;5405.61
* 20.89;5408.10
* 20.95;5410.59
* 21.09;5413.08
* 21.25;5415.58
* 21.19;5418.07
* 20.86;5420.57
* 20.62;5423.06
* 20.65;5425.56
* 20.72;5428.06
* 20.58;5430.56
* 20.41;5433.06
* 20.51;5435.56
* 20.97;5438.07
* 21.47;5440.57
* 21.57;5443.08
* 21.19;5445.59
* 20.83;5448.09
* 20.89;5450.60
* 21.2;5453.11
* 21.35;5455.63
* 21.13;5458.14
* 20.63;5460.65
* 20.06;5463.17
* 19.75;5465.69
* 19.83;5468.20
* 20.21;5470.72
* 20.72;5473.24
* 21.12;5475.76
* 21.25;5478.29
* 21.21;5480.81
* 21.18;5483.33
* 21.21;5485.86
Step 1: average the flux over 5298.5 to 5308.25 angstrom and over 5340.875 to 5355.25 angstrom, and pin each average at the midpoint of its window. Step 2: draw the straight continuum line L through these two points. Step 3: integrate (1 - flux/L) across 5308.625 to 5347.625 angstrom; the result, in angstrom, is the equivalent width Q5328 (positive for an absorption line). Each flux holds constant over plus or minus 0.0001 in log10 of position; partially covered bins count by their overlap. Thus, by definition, 1.0 angstrom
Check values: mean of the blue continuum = 21.5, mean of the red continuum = 21.2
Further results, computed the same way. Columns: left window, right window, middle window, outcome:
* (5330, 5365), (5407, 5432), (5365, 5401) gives -1.0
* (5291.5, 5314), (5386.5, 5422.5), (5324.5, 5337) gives 0.5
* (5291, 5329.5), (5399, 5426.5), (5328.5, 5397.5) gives -2.1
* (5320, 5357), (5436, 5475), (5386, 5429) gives -0.8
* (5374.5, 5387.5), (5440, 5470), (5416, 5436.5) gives 0.6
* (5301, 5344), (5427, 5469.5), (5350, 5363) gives -0.8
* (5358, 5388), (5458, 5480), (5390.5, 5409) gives 0.1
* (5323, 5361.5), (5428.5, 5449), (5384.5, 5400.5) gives -0.7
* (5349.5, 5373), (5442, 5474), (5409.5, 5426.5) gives 0.2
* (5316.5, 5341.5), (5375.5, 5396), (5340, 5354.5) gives 0.0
